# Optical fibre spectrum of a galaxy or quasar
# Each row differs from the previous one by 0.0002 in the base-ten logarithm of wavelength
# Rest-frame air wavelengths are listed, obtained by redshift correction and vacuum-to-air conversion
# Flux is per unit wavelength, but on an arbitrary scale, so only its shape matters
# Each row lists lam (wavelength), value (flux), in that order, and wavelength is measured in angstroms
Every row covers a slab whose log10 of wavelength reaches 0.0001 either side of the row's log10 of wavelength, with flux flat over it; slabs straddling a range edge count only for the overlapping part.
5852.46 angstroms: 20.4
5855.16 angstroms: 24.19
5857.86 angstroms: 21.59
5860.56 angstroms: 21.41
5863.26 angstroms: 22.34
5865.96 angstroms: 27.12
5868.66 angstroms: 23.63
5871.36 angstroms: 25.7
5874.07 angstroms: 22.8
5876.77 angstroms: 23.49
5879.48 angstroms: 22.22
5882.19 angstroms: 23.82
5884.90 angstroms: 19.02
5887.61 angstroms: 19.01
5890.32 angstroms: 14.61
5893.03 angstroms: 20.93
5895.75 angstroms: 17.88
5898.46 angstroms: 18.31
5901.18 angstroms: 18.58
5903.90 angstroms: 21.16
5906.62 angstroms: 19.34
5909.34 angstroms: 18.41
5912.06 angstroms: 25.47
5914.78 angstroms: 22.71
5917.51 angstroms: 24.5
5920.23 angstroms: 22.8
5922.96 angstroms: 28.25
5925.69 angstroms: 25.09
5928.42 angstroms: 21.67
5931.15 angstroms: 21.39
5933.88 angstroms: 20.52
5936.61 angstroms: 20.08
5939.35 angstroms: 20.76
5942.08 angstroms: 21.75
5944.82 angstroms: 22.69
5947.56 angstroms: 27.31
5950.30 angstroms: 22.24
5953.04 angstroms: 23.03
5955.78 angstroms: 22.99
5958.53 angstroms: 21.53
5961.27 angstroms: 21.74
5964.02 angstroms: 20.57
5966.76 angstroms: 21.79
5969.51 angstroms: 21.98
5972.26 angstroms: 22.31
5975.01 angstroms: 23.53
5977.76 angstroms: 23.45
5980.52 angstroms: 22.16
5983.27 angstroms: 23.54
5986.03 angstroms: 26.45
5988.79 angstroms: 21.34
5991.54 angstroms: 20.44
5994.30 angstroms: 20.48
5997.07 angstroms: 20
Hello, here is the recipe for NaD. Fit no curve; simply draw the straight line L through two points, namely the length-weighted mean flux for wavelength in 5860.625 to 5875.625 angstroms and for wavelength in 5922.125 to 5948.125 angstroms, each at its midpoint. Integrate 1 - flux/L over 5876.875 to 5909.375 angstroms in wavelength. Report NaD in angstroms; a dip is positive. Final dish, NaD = 5.4 angstroms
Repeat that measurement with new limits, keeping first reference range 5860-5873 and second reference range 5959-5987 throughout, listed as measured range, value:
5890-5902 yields 2.7 angstroms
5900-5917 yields 1.7 angstroms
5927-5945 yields 1.6 angstroms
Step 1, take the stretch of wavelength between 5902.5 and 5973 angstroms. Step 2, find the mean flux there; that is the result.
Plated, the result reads 22.4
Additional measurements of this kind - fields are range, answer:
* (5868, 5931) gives 21.7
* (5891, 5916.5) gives 20.2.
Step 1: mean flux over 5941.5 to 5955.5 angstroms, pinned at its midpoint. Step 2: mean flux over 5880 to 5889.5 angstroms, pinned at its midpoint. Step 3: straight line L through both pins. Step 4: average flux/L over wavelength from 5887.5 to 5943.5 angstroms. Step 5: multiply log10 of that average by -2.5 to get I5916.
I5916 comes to 0.04 mag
